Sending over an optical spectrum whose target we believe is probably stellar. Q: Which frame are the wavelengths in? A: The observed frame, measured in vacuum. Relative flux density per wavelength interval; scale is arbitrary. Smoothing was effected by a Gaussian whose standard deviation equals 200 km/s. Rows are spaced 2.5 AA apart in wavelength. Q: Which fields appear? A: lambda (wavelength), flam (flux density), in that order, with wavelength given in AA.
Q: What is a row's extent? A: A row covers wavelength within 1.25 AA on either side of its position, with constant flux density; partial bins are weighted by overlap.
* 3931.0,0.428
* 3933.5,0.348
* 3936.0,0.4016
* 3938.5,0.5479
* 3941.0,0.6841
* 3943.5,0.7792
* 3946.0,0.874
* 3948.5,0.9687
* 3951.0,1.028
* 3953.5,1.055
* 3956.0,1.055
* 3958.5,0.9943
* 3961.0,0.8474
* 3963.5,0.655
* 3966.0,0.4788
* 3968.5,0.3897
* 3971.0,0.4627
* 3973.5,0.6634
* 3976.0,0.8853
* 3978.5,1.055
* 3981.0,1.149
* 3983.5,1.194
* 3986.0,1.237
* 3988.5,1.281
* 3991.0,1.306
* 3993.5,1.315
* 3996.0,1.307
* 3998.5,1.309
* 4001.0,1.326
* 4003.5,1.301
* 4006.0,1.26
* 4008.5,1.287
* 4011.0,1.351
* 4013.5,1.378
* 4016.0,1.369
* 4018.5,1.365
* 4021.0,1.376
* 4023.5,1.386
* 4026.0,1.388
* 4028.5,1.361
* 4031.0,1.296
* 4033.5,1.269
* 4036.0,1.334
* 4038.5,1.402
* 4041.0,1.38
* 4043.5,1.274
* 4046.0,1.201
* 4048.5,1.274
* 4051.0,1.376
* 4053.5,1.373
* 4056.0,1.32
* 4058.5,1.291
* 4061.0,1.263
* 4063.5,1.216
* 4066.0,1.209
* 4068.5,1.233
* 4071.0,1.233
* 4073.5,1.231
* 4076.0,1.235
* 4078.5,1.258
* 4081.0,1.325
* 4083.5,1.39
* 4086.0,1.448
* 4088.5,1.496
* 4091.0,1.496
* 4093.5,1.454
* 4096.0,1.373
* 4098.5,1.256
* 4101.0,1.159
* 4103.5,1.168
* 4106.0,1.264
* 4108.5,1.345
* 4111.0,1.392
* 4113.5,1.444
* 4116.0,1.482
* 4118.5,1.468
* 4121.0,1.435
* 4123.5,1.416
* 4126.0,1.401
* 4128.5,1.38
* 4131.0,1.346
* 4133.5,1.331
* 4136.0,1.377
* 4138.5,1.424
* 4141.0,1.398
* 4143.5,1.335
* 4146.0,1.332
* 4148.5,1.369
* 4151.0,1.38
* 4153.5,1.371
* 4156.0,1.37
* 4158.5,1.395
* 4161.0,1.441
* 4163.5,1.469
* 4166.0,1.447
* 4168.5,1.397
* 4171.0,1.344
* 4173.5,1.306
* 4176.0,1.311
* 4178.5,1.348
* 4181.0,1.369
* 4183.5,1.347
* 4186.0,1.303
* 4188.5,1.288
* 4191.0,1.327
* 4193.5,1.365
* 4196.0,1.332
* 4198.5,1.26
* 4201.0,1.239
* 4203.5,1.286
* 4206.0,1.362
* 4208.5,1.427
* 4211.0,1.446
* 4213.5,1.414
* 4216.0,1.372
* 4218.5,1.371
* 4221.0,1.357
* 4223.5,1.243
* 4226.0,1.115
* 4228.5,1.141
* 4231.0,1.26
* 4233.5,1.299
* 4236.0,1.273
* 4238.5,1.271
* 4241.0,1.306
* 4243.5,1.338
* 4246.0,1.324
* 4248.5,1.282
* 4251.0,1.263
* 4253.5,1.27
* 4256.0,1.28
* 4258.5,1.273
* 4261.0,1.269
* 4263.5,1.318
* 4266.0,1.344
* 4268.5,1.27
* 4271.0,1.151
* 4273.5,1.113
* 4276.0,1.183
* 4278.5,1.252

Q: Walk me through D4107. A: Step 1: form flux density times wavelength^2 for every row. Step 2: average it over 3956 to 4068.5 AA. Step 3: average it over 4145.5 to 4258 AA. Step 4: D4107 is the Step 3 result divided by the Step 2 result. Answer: 1.23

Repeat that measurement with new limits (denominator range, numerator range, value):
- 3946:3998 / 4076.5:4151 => 1.51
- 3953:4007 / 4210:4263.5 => 1.43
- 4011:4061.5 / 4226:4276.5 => 1.05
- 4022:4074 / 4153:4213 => 1.11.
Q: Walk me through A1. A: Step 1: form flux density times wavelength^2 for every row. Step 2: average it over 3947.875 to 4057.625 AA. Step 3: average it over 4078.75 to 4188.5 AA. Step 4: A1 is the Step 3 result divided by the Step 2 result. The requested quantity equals 1.25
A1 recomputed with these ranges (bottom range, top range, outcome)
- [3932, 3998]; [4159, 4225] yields 1.70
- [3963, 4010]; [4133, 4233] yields 1.40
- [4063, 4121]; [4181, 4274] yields 1.04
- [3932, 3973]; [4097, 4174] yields 2.08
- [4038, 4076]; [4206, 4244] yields 1.11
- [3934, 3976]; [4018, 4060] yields 1.88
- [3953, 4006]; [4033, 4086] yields 1.32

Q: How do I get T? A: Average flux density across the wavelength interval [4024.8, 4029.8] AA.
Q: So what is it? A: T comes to 1.37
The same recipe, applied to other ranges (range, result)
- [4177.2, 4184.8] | 1.35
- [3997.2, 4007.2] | 1.3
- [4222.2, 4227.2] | 1.18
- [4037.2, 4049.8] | 1.31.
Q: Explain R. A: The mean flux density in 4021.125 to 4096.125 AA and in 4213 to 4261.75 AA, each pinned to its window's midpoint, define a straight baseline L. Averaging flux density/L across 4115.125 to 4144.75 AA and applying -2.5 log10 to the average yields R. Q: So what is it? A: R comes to -0.071 mag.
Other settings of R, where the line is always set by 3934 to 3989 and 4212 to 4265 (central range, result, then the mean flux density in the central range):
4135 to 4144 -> -0.23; 1.39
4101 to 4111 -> -0.18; 1.26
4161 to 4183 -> -0.17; 1.38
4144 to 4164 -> -0.20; 1.39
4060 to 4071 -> -0.22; 1.23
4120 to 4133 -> -0.25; 1.39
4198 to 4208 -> -0.06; 1.3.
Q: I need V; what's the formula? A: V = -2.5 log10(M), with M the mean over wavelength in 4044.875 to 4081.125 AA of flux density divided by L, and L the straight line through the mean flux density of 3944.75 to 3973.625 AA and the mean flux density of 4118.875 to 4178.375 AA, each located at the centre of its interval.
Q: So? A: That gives -0.14 mag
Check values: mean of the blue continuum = 0.794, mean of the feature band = 1.27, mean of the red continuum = 1.38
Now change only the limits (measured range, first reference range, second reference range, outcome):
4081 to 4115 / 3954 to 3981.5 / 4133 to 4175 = -0.14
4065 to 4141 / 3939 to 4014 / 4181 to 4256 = -0.15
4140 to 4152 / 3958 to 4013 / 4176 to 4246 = -0.10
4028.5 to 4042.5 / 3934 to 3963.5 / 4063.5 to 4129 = -0.19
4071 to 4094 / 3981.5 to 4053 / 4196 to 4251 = -0.04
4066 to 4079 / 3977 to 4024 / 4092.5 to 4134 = 0.08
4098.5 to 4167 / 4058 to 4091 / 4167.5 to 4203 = -0.05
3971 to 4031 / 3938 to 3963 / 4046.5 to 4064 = -0.14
